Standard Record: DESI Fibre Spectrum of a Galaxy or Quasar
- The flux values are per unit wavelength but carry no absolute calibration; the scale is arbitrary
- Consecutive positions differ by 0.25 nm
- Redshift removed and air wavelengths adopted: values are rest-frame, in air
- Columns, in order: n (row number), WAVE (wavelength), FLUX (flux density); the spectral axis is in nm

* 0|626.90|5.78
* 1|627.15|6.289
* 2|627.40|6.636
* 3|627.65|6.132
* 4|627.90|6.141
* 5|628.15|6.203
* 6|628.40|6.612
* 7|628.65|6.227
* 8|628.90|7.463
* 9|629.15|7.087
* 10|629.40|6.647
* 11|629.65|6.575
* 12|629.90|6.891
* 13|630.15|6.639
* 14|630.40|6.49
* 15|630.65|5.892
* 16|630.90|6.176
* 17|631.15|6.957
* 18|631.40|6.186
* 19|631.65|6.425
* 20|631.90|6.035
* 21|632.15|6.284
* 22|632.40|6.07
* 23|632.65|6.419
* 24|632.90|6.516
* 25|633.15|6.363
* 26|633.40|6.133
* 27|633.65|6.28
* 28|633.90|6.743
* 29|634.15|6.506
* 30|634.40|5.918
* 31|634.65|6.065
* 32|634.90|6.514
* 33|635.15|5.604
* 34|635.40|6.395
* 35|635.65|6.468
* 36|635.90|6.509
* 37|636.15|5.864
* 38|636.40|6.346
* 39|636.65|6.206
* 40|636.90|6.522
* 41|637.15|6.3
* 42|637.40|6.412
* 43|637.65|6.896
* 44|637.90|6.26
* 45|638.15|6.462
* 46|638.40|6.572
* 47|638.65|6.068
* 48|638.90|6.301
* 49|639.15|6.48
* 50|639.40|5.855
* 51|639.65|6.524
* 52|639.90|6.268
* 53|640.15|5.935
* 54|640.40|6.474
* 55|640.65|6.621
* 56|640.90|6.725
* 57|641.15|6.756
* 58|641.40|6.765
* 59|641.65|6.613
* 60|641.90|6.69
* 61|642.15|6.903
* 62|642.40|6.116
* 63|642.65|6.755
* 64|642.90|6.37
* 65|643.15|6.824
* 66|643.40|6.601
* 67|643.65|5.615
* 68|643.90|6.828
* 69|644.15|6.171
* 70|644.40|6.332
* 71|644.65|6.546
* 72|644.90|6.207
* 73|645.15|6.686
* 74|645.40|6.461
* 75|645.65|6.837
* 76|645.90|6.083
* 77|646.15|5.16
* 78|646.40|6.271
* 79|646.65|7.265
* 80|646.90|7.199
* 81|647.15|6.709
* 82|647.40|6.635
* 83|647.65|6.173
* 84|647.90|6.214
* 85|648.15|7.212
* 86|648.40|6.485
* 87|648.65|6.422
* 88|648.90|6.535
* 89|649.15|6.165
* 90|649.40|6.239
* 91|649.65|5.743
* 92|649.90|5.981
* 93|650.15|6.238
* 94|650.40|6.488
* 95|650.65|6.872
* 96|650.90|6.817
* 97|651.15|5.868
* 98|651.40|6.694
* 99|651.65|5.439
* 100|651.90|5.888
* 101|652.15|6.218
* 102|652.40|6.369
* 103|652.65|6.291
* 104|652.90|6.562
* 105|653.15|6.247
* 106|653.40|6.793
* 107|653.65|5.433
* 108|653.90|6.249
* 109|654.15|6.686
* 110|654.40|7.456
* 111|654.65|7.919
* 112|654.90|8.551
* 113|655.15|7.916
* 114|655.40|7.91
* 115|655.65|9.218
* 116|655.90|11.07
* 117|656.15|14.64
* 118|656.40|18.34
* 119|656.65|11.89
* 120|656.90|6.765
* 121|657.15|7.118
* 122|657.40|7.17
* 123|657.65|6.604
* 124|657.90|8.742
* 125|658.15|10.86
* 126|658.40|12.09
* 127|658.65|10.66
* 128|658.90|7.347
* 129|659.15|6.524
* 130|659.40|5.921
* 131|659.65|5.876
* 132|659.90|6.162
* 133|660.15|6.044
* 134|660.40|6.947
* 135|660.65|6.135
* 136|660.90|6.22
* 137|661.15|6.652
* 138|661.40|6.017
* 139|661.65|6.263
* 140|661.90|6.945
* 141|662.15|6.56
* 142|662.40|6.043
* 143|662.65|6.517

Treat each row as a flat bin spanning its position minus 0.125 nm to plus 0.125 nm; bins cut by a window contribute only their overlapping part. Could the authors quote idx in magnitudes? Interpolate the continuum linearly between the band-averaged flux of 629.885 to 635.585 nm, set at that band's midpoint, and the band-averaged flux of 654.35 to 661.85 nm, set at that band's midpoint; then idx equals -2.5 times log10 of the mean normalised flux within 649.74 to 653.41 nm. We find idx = 0.24 mag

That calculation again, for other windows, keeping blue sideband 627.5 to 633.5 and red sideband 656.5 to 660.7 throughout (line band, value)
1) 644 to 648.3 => 0.12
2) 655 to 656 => -0.16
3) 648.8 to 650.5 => 0.20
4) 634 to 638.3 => 0.07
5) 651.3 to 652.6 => 0.23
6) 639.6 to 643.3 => 0.07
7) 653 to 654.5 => 0.18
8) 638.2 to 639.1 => 0.09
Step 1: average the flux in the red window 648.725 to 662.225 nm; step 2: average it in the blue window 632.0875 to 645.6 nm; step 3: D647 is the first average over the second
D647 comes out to 1.2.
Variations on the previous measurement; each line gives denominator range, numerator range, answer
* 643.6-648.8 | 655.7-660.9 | 1.36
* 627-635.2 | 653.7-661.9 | 1.28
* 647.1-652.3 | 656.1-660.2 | 1.41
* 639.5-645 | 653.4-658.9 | 1.40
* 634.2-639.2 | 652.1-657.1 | 1.34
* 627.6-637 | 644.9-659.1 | 1.17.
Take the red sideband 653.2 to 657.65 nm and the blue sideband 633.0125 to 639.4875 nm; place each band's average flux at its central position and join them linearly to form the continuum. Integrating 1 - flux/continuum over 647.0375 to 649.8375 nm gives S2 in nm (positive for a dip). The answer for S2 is 0.52 nm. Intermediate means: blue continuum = 6.31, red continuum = 8.78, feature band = 6.4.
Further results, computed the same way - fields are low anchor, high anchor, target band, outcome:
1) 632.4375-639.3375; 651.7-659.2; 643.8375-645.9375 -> 0.232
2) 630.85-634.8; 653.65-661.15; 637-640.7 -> 0.251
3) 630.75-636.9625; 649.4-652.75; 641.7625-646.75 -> -0.143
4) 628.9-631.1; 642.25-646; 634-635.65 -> 0.089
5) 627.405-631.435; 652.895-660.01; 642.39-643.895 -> 0.216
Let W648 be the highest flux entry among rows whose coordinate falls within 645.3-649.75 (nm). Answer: 7.265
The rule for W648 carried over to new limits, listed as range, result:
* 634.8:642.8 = 6.903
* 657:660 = 12.09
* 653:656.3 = 14.64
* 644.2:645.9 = 6.837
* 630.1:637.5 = 6.957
